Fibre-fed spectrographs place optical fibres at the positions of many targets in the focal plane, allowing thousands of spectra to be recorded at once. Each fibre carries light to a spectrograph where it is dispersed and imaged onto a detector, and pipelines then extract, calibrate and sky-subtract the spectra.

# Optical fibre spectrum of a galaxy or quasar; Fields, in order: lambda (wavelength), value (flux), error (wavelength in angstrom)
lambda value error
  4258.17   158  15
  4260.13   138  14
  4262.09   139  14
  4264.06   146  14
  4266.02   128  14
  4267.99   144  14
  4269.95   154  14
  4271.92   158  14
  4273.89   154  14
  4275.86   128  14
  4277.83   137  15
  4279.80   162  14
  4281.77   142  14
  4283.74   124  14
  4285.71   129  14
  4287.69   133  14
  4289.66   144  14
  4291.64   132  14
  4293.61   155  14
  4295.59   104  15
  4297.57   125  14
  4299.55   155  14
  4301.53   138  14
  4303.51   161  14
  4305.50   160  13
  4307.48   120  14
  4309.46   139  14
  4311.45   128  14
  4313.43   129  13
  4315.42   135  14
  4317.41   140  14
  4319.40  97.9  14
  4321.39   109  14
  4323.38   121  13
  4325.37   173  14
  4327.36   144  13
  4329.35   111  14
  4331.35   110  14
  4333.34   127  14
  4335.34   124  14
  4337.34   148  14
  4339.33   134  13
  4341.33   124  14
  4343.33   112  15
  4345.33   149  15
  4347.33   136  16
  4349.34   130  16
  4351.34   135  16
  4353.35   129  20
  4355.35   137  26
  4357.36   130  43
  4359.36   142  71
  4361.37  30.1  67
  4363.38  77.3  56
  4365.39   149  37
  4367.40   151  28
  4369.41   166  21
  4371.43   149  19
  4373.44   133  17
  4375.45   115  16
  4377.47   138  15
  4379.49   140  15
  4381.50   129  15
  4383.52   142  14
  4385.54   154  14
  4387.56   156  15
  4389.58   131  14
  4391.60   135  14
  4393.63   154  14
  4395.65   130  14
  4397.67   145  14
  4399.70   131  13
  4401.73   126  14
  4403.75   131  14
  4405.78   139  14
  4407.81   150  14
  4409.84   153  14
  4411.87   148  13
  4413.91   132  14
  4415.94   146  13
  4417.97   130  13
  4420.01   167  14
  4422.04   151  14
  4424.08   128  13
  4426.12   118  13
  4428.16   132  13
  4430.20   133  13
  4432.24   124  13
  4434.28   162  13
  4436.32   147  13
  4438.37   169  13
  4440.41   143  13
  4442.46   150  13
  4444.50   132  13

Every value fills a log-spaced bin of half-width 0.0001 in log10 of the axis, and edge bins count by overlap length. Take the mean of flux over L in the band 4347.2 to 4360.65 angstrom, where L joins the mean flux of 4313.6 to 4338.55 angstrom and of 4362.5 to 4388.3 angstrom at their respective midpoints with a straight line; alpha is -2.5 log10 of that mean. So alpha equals 0.02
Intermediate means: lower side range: 128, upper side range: 139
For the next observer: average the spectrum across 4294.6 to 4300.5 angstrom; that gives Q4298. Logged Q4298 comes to 128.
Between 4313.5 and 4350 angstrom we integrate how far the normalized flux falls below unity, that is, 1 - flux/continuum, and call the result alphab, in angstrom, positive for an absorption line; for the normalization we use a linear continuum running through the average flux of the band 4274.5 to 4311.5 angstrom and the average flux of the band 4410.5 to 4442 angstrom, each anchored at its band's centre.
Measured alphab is 2.7 angstrom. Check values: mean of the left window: 138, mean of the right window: 142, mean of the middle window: 129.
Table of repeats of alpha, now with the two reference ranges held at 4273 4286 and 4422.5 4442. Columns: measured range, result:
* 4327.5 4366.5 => 0.14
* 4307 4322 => 0.12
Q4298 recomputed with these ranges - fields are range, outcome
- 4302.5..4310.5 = 145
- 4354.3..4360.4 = 136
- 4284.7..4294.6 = 139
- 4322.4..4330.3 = 138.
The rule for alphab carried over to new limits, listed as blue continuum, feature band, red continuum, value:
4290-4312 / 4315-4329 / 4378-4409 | 0.8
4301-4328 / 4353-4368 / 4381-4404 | 2.3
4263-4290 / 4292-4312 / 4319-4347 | -0.4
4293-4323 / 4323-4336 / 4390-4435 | 0.3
